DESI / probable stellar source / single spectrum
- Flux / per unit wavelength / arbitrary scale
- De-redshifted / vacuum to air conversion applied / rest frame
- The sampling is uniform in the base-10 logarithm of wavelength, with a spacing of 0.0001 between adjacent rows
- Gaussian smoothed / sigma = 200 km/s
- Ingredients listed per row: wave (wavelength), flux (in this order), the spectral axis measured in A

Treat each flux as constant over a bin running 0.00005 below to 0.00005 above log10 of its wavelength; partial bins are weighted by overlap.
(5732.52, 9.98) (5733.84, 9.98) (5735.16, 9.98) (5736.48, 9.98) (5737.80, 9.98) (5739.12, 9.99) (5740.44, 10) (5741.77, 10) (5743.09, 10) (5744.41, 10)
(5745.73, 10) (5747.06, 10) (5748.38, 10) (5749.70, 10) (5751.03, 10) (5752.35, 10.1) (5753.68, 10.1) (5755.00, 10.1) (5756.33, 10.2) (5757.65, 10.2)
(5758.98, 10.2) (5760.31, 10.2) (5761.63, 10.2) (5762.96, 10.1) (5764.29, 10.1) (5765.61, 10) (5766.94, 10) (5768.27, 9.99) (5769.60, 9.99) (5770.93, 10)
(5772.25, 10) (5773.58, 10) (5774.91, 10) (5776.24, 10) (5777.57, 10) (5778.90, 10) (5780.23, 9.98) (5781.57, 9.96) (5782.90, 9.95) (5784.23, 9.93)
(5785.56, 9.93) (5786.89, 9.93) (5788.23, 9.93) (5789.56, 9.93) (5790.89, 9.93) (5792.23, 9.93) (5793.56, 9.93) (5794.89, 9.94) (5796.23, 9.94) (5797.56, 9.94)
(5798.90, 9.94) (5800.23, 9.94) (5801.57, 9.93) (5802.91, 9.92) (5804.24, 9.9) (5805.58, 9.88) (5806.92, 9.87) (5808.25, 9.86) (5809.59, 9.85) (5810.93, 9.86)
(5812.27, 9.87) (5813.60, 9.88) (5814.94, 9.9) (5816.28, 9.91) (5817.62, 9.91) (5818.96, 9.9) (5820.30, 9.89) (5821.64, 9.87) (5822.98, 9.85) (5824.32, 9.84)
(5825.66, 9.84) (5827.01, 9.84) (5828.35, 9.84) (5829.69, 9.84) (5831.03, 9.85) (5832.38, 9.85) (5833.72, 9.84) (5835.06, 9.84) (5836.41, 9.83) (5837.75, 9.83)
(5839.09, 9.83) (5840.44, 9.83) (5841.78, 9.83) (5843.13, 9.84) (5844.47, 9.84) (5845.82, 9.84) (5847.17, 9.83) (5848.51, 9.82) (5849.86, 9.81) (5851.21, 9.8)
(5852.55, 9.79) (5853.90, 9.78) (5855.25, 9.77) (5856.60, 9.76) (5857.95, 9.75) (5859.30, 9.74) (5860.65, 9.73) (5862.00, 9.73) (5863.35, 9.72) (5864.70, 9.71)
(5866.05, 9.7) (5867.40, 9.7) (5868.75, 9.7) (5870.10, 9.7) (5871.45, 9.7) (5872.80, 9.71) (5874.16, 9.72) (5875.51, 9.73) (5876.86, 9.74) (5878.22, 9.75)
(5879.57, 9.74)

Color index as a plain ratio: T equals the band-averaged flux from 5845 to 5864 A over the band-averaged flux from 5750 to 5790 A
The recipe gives 0.97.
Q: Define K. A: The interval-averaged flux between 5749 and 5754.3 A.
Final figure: 10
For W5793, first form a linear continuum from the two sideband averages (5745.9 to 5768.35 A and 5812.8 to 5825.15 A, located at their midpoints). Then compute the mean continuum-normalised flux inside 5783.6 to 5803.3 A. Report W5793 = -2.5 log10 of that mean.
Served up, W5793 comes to 0.00 mag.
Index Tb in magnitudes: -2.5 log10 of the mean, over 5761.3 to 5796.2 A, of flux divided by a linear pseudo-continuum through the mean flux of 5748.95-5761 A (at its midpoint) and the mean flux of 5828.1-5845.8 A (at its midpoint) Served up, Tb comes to 0.006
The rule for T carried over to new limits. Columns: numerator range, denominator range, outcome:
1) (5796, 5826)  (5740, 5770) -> 0.98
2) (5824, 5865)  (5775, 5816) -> 0.99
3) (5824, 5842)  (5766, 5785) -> 0.99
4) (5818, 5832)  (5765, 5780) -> 0.99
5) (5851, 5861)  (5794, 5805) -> 0.98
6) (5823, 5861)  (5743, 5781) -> 0.98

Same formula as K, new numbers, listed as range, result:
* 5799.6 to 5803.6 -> 9.92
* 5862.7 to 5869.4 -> 9.71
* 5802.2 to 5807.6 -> 9.9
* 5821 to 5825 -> 9.86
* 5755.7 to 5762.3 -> 10.2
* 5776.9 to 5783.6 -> 9.97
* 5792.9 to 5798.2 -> 9.94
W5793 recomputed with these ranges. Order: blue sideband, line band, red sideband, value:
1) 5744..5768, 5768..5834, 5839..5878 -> 0.00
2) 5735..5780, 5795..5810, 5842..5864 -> 0.00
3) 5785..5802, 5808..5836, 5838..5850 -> 0.00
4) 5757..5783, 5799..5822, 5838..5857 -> 0.00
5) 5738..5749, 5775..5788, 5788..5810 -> 0.00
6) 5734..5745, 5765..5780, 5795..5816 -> -0.01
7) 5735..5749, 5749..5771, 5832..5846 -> -0.01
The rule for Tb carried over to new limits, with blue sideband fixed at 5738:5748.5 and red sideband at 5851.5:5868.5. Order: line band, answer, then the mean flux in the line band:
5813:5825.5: -0.01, 9.88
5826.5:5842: 0.00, 9.84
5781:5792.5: 0.00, 9.94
